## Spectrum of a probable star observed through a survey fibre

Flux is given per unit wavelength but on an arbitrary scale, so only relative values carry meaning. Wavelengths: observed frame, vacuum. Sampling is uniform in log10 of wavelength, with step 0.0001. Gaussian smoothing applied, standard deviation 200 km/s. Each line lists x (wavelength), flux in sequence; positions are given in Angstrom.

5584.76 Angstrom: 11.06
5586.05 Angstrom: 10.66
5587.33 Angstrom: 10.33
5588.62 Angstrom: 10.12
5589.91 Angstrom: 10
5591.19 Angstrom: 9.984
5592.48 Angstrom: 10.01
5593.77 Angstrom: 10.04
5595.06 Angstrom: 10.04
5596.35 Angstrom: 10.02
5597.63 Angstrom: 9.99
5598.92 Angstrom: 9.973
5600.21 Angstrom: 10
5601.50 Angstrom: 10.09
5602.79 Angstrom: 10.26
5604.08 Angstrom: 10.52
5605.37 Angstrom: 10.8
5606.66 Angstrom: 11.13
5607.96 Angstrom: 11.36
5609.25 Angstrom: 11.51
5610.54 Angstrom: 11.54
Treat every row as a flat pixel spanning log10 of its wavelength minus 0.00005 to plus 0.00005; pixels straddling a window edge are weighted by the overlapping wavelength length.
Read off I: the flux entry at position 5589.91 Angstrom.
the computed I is 10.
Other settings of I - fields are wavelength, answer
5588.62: 10.12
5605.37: 10.8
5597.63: 9.99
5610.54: 11.54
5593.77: 10.04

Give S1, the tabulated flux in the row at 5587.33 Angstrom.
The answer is 10.33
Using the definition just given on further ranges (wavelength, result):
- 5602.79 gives 10.26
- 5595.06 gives 10.04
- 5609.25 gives 11.51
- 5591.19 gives 9.984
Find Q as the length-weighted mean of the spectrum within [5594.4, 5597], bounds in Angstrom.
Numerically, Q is 10.1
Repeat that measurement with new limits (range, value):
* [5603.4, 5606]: 10.7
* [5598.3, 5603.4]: 10.1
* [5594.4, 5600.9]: 10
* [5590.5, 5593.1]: 10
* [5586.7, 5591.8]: 10.1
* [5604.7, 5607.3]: 11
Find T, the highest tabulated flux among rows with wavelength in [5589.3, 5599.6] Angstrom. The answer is 10.04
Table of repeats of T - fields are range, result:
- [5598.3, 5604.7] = 10.52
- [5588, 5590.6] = 10.12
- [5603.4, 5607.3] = 11.13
